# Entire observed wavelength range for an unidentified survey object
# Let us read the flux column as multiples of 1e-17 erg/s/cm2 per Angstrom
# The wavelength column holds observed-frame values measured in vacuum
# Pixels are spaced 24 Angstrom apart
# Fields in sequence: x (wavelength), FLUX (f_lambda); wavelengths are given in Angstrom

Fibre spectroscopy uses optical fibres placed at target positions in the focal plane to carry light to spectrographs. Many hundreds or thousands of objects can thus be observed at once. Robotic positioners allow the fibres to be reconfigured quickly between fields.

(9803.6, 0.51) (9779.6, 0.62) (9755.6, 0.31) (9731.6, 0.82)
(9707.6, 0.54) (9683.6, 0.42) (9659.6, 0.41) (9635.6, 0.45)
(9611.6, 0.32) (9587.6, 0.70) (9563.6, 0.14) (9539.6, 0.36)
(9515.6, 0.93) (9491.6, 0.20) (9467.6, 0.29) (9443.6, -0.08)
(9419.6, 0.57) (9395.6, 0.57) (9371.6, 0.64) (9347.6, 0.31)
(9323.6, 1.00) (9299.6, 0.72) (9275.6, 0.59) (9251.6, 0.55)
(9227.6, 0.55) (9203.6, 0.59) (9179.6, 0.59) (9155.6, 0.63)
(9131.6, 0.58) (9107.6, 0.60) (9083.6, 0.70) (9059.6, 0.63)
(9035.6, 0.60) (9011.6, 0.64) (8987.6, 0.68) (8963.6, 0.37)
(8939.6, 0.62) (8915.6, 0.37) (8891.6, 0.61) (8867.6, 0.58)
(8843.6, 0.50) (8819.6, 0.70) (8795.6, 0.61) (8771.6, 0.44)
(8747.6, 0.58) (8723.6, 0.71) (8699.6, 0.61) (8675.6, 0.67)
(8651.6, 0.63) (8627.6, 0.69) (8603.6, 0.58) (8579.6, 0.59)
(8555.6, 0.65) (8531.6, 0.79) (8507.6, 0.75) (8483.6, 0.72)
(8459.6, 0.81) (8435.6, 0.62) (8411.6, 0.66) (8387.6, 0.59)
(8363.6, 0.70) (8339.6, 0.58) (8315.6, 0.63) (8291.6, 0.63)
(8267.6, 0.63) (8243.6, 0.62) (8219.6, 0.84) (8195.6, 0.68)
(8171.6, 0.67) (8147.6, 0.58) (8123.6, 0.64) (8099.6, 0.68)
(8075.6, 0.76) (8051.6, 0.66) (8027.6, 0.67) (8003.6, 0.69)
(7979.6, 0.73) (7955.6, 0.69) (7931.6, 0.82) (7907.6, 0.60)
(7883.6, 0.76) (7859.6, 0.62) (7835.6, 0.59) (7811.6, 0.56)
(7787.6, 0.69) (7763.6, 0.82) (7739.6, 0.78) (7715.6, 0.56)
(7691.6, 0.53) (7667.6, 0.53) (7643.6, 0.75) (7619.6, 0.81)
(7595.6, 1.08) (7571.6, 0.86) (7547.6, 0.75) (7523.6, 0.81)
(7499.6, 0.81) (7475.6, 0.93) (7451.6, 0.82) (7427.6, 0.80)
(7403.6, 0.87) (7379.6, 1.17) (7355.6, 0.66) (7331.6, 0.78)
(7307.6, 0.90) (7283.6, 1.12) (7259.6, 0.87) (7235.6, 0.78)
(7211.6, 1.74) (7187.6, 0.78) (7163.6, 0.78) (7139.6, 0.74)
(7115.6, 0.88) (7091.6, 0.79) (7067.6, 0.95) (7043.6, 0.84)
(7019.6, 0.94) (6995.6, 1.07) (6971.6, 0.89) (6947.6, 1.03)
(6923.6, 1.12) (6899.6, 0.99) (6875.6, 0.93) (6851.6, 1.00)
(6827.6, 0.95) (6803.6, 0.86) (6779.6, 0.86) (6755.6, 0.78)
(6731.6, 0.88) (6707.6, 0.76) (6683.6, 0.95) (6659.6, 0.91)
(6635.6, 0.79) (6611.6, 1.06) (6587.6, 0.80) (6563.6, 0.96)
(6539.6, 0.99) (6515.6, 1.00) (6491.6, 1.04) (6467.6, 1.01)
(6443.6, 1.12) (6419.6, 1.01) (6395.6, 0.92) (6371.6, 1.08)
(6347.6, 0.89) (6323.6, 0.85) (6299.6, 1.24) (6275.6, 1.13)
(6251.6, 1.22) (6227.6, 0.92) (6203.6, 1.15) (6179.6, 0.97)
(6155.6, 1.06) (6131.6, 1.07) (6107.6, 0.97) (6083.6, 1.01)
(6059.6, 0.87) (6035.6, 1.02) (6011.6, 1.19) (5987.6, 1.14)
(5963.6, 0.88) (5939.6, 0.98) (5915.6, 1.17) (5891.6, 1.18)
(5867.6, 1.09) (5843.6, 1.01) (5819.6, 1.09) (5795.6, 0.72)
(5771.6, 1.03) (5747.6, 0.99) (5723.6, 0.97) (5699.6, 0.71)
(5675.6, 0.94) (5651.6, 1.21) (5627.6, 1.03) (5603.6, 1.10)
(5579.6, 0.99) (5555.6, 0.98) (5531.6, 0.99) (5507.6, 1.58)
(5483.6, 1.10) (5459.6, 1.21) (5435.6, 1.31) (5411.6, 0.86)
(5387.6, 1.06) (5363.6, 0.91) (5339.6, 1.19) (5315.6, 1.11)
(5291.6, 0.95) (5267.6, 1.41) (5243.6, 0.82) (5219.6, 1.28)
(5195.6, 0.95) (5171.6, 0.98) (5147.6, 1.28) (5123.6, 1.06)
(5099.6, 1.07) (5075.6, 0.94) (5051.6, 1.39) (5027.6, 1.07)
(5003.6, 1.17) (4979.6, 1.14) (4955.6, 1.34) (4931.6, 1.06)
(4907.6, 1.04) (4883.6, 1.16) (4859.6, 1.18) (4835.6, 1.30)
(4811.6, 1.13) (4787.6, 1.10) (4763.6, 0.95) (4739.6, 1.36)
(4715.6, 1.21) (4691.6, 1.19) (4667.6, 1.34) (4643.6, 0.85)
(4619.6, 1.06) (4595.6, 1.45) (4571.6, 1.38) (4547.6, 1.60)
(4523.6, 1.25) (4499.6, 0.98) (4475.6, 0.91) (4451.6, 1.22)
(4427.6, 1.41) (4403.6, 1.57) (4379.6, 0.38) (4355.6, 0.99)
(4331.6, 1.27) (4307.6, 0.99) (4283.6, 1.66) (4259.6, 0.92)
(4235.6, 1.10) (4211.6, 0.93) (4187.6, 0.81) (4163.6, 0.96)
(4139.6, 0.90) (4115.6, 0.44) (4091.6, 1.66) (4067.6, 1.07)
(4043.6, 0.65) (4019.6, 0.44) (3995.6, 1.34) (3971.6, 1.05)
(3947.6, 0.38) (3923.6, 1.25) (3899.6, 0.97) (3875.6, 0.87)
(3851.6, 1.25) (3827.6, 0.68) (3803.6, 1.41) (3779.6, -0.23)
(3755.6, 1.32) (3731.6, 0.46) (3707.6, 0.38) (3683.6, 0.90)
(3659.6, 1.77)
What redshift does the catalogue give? 0.10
